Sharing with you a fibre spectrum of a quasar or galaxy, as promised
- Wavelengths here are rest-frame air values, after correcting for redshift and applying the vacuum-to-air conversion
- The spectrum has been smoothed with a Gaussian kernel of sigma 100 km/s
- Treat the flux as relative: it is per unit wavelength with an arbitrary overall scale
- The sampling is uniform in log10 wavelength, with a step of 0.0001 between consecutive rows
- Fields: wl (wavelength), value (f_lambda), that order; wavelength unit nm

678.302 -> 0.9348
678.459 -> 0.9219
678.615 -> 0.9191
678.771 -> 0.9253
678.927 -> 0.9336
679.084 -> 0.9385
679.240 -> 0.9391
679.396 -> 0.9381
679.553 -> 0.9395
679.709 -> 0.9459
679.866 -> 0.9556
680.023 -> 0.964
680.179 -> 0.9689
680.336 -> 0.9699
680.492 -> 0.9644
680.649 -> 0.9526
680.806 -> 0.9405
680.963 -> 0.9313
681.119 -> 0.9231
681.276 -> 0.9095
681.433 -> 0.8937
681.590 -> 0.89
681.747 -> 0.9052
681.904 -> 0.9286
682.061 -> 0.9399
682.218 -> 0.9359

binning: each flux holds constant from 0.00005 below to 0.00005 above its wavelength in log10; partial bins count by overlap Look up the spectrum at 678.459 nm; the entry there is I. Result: 0.9219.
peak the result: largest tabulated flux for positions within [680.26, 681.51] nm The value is 0.9699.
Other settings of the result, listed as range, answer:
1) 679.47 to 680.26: 0.9689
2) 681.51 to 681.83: 0.9052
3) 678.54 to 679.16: 0.9385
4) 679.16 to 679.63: 0.9395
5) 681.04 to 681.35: 0.9231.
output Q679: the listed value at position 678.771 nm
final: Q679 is 0.9253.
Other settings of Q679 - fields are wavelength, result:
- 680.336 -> 0.9699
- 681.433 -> 0.8937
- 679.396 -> 0.9381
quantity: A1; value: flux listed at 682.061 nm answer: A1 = 0.9399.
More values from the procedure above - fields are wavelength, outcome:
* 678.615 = 0.9191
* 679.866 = 0.9556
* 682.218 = 0.9359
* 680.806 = 0.9405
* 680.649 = 0.9526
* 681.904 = 0.9286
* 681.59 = 0.89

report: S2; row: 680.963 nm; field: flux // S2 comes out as 0.9313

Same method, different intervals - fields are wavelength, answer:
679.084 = 0.9385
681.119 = 0.9231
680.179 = 0.9689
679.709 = 0.9459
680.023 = 0.964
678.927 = 0.9336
